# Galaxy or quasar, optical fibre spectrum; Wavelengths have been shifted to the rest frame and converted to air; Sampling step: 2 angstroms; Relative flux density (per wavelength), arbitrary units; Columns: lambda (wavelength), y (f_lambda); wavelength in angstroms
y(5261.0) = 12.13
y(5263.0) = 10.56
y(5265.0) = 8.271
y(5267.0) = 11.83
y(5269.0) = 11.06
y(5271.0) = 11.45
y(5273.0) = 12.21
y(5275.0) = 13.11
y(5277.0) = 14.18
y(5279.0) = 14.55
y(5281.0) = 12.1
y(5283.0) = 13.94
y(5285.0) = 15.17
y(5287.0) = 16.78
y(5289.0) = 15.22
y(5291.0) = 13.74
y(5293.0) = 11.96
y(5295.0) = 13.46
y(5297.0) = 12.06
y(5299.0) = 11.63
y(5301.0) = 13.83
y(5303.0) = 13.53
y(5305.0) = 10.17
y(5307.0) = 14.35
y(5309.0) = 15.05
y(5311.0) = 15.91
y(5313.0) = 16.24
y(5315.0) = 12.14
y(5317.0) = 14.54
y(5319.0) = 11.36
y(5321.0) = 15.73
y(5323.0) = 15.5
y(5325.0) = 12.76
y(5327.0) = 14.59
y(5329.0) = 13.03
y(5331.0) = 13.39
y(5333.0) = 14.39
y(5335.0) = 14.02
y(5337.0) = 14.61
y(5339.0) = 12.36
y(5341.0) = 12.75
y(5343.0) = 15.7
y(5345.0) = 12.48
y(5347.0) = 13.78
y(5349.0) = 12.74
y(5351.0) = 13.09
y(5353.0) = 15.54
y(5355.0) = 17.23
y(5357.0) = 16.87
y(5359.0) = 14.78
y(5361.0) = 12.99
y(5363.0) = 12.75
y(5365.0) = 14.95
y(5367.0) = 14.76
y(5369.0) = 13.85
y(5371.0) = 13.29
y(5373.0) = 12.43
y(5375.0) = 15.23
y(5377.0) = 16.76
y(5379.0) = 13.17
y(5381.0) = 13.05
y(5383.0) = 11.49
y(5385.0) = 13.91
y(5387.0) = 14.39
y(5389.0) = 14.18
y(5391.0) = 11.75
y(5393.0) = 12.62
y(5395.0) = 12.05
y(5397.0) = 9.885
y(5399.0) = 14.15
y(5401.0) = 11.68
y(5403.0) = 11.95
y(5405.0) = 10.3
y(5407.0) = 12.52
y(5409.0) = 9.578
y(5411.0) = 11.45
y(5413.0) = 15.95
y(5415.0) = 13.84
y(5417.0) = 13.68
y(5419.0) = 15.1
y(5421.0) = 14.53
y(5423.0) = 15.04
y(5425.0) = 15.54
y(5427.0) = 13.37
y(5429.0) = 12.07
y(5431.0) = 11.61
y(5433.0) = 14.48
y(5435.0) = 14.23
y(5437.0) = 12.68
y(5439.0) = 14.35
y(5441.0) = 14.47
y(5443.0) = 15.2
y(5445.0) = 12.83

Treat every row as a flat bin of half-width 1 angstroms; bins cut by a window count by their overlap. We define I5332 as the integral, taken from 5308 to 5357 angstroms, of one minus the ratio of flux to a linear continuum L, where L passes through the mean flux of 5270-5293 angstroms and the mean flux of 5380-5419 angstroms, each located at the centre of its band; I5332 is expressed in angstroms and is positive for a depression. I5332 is -3.3 angstroms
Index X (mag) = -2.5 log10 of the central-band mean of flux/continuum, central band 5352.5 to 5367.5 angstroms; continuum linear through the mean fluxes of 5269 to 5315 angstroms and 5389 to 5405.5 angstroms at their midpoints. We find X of -0.19 mag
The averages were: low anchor 13.6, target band 15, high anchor 12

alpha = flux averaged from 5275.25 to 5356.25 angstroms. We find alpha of 13.9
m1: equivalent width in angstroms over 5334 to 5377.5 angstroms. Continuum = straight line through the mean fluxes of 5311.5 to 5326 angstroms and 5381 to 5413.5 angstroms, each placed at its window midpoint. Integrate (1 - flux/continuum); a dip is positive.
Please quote -3.1 angstroms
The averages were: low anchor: 14.1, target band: 14.2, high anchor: 12.3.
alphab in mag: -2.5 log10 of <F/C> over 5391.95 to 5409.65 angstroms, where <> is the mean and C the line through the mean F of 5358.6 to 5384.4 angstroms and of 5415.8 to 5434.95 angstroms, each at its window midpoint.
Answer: 0.19 mag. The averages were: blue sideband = 13.8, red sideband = 13.9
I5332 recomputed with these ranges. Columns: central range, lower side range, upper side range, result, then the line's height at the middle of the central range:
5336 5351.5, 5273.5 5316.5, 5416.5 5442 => 0.4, 13.8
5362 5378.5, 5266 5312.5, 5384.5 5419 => -1.8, 12.8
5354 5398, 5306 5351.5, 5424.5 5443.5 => 0.3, 13.8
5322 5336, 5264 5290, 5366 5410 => -1.1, 13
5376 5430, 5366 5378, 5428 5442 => 3.1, 13.9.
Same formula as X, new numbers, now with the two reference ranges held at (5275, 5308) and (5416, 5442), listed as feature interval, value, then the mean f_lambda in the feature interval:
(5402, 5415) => 0.15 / 12.1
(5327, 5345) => -0.01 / 13.8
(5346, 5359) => -0.09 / 14.9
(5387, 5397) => 0.11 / 12.5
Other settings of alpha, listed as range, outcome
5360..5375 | 13.7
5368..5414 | 12.9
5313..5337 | 13.9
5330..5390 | 14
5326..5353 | 13.7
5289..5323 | 13.6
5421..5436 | 13.8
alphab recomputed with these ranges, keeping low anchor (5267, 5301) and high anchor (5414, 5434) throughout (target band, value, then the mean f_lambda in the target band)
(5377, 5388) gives 0.02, 13.5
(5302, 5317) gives -0.05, 14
